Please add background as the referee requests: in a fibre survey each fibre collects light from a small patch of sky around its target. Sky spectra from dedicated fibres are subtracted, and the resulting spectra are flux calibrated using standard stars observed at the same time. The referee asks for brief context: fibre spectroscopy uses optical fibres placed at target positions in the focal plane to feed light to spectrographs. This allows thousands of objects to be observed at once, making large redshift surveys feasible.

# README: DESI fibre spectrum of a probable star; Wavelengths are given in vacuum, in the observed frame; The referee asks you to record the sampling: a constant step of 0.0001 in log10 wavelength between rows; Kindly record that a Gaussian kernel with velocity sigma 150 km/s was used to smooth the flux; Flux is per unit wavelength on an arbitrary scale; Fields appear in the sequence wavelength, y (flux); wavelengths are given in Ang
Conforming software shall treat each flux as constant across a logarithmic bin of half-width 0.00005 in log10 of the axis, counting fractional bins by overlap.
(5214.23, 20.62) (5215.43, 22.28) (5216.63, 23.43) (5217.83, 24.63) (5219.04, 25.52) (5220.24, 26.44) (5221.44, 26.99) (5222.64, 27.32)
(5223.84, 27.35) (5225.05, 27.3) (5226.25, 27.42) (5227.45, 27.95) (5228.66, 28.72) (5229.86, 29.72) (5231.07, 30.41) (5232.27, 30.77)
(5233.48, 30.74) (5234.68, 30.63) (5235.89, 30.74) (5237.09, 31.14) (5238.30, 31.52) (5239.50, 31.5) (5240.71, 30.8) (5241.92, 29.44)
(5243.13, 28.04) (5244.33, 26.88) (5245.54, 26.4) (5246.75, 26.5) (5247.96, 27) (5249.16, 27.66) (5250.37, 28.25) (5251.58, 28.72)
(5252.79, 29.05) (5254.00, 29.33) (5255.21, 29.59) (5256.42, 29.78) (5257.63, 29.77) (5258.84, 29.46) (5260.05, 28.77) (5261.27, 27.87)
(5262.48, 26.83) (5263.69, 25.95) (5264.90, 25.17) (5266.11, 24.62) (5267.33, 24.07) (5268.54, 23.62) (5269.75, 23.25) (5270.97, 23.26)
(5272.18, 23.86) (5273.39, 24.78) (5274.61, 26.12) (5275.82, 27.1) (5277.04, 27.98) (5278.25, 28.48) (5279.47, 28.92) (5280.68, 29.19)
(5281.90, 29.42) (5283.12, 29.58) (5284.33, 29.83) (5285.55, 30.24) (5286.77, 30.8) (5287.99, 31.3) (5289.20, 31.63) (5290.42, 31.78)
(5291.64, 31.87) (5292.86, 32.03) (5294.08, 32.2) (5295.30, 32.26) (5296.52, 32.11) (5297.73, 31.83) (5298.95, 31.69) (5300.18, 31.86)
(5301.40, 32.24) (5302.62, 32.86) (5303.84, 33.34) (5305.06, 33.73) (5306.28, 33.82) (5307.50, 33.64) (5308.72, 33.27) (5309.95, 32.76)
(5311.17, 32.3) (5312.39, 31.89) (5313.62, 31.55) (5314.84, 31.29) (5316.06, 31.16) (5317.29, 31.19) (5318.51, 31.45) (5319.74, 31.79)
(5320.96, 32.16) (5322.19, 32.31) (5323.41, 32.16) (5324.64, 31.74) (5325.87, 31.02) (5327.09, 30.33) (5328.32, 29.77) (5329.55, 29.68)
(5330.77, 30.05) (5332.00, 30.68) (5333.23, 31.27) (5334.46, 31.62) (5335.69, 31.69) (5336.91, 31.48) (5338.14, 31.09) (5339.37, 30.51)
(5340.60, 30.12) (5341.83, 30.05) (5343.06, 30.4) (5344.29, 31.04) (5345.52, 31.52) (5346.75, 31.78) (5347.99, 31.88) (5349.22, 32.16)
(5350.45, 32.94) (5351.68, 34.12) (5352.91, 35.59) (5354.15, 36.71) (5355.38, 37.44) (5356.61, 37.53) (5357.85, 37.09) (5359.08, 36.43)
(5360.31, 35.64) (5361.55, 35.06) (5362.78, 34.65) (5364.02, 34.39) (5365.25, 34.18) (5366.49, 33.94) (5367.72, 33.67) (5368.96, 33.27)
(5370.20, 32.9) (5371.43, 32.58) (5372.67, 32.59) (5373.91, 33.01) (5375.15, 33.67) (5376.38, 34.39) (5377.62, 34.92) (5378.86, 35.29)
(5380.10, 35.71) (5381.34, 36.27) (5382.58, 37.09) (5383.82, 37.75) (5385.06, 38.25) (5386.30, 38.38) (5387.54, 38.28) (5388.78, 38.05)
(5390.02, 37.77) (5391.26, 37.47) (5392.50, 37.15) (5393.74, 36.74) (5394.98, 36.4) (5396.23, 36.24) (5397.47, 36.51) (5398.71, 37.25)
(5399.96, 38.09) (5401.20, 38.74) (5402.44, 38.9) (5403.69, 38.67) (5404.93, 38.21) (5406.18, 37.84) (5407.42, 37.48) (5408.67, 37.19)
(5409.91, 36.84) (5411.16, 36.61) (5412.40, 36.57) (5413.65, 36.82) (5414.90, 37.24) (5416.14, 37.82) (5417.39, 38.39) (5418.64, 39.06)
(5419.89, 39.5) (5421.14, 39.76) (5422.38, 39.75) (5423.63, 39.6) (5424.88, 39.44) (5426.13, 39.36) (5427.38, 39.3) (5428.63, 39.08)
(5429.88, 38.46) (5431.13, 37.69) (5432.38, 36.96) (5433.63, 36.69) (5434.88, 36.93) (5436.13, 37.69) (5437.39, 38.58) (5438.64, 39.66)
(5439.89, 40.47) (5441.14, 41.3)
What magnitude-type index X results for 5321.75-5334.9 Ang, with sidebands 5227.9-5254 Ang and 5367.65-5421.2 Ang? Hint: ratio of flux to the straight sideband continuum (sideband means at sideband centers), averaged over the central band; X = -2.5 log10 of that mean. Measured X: 0.09 mag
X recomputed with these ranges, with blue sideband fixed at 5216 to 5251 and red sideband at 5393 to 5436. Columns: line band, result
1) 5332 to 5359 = 0.05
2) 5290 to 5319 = -0.01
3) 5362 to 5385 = 0.04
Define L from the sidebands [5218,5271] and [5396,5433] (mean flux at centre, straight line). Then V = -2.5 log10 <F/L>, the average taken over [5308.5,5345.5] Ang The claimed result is 0.06 mag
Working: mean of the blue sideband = 28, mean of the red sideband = 38.1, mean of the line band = 31.2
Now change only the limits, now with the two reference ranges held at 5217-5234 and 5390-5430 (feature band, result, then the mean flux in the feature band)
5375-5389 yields 0.00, 36.6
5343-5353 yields 0.07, 32.3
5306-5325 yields 0.02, 32.1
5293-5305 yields -0.01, 32.3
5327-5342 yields 0.11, 30.7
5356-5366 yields -0.01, 35.6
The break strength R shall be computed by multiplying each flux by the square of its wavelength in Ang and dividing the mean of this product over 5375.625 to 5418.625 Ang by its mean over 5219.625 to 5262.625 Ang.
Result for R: 1.4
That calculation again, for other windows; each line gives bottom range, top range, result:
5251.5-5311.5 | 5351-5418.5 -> 1.28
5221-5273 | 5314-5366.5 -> 1.20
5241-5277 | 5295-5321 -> 1.22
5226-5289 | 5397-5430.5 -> 1.43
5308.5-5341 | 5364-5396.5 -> 1.16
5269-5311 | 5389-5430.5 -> 1.31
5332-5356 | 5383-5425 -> 1.20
